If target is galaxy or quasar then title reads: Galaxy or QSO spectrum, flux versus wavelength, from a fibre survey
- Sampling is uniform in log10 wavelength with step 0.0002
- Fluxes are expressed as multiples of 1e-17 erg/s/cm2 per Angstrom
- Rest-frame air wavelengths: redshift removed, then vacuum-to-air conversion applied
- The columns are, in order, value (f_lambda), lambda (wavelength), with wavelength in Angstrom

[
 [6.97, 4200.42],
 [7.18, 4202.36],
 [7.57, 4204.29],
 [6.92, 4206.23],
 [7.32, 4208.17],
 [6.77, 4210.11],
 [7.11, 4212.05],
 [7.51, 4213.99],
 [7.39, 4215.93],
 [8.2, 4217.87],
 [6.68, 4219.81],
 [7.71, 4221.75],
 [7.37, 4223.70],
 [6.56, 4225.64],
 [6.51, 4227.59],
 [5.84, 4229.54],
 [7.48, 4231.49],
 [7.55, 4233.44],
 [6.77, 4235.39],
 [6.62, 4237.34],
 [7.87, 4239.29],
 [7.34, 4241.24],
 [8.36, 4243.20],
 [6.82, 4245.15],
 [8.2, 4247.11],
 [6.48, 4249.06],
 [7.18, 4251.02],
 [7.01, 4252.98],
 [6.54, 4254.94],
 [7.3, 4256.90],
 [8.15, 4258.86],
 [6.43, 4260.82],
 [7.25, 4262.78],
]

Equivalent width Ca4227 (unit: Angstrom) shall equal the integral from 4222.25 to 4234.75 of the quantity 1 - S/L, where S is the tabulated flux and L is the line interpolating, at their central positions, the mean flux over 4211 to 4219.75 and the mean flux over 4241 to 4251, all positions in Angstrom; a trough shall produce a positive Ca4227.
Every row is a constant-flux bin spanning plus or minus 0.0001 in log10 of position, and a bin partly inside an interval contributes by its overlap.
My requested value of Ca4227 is 0.9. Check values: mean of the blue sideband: 7.46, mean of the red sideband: 7.42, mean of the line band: 6.91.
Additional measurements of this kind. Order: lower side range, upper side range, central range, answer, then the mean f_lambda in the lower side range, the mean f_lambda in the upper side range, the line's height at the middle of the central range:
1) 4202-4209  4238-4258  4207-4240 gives 0.67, 7.25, 7.3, 7.27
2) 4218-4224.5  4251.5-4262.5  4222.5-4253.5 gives 0.49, 7.37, 7.1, 7.25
